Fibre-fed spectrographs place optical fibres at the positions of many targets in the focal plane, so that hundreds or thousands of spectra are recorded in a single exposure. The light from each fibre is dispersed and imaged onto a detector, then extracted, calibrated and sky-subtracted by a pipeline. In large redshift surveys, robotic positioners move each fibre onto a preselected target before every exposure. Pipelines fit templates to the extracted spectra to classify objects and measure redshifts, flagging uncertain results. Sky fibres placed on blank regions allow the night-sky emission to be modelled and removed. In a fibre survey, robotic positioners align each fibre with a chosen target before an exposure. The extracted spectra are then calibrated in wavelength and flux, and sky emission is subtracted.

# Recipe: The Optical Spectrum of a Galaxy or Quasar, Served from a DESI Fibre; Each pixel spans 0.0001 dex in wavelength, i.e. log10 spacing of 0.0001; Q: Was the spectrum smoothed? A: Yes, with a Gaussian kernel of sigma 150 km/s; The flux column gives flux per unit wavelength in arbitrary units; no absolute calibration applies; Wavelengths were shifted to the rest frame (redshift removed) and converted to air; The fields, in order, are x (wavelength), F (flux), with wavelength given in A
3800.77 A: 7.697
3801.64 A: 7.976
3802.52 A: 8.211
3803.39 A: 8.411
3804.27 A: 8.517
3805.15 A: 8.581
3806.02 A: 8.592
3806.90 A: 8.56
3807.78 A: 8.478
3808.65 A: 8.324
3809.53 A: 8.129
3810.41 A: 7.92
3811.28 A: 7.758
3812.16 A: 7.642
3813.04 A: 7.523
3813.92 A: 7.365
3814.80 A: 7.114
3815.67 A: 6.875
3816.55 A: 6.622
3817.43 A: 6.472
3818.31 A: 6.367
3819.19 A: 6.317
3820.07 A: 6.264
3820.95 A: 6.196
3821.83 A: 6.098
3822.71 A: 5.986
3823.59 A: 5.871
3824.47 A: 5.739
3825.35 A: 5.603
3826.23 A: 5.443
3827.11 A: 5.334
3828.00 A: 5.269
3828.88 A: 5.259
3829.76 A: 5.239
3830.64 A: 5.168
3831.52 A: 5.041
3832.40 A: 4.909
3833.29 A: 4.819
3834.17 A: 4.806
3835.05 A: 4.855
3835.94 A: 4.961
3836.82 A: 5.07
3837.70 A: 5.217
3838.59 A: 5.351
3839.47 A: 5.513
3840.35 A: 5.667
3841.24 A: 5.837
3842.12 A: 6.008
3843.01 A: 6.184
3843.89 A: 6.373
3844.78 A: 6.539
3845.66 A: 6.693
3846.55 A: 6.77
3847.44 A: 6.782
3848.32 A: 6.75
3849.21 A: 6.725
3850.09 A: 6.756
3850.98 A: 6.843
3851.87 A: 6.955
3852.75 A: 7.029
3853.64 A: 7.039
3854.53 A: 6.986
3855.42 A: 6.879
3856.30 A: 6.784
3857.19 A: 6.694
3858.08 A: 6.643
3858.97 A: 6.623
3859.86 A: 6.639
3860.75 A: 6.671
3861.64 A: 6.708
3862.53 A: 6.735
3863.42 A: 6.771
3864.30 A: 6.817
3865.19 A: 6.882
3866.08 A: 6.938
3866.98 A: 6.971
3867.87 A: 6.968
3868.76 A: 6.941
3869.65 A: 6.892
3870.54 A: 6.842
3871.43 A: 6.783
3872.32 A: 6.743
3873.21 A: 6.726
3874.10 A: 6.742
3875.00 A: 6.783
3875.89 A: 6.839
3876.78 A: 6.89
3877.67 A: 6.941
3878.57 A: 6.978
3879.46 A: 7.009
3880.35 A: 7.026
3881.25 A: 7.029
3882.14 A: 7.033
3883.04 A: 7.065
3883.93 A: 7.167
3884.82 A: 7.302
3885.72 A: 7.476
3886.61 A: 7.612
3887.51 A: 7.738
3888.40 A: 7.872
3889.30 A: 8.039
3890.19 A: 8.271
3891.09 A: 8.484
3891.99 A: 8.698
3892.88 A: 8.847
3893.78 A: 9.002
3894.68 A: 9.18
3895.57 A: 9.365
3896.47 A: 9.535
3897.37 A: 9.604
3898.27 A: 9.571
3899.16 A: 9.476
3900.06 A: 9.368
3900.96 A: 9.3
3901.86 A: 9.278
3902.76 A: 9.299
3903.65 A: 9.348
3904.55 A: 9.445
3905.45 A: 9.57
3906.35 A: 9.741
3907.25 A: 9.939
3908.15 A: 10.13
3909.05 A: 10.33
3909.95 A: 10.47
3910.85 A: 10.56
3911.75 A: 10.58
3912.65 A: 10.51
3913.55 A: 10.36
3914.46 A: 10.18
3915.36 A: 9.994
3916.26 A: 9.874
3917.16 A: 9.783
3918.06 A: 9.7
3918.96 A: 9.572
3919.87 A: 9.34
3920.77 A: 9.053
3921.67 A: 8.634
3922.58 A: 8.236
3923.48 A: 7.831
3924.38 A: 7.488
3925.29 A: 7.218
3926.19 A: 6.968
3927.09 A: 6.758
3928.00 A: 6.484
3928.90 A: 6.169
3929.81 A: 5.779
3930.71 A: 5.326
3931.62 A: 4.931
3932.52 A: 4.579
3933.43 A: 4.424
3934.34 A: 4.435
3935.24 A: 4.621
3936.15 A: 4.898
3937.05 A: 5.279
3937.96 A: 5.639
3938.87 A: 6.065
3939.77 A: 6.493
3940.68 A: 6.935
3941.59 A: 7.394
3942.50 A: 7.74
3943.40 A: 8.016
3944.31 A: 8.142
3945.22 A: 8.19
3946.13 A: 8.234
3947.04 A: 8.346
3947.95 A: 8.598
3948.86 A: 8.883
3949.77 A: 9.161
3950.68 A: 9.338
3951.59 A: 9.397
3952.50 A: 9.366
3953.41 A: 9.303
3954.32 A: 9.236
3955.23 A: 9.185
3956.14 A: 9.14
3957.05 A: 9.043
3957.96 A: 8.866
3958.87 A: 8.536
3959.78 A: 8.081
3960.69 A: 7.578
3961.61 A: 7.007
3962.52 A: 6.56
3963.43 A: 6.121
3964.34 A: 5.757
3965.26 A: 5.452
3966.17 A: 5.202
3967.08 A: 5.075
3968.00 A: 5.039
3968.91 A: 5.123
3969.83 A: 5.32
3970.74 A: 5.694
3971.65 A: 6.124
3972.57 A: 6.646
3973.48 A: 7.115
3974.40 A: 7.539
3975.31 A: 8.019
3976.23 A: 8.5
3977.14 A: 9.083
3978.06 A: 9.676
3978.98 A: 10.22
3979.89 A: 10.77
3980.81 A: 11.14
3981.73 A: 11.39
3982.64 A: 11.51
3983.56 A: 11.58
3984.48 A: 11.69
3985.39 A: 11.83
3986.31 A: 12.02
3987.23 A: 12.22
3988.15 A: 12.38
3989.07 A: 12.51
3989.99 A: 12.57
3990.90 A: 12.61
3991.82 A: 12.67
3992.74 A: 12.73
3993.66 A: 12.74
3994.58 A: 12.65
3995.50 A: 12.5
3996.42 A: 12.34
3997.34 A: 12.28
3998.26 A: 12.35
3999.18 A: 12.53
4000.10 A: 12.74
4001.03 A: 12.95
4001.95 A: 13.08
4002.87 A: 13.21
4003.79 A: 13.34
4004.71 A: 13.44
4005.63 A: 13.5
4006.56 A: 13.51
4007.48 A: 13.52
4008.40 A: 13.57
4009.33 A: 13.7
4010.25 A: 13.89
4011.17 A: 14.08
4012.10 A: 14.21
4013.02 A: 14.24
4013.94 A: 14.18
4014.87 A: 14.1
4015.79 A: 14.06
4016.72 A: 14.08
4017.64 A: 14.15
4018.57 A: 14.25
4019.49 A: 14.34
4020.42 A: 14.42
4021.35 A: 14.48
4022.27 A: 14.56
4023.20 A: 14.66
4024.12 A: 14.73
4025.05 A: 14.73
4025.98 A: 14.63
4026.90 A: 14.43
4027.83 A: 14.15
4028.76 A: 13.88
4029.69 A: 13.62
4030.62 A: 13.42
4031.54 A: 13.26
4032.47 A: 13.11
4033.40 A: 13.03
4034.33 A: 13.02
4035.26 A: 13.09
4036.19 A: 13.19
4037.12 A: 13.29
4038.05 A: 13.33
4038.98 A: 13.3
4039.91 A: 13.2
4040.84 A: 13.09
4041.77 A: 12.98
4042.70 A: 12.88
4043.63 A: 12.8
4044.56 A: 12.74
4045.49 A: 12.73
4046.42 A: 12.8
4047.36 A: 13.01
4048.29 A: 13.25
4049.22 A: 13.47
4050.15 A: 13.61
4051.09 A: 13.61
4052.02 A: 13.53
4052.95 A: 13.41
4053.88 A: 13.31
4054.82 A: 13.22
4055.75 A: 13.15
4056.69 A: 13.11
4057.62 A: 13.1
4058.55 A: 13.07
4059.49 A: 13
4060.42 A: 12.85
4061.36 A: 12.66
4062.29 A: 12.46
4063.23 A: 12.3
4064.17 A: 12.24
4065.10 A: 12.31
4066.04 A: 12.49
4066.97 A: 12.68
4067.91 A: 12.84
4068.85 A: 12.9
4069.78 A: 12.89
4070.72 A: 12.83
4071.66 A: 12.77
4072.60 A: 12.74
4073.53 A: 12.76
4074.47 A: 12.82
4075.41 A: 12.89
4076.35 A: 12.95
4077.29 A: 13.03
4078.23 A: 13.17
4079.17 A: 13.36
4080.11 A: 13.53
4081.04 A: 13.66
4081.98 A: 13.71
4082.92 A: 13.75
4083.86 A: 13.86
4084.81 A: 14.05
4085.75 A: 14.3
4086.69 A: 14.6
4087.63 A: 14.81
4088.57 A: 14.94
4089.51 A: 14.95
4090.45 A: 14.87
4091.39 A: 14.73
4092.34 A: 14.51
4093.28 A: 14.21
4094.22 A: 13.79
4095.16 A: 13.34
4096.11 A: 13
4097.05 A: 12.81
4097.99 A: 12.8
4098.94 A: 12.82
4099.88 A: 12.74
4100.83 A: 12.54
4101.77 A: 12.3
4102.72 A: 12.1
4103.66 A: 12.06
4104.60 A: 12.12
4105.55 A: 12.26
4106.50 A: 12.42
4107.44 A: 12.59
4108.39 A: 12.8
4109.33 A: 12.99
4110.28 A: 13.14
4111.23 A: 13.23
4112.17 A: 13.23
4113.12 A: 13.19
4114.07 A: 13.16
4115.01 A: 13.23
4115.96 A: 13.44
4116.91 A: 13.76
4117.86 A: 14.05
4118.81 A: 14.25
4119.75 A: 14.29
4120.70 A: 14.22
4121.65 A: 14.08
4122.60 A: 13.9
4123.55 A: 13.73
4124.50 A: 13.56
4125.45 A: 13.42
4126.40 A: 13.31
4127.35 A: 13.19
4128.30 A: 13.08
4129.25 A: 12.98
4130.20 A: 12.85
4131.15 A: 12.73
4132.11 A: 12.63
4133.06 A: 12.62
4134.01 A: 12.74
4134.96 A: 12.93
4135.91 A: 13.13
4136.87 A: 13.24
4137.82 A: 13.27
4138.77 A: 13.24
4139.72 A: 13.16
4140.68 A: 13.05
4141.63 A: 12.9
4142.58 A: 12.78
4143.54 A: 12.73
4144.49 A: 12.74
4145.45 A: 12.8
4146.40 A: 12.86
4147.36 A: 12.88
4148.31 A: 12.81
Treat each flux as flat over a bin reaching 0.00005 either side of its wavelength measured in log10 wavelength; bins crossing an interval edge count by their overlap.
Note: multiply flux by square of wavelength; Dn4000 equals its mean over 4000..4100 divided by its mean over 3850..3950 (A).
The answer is 1.88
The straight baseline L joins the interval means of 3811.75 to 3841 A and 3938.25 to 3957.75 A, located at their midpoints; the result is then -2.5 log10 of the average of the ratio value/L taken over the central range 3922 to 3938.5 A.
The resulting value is 0.32 mag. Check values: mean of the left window 5.81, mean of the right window 8.37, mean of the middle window 5.97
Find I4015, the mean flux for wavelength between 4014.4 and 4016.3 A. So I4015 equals 14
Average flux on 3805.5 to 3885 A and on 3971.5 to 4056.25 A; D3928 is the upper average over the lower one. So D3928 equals 1.9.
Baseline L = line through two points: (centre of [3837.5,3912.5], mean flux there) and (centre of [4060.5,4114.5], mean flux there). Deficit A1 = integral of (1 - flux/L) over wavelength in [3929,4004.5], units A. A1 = 9.3 A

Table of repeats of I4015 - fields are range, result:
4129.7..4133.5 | 12.7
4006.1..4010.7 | 13.6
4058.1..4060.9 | 12.9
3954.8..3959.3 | 8.96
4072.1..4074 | 12.8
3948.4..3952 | 9.19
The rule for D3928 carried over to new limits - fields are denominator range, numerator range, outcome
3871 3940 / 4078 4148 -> 1.67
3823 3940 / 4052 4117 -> 1.82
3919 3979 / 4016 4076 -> 1.84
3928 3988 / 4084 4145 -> 1.71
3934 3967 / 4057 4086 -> 1.74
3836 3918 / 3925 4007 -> 1.15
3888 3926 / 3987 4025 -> 1.45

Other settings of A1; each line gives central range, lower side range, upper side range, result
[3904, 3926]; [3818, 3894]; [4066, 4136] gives -3.6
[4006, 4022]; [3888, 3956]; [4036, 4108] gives -3.9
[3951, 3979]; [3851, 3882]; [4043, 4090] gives 7.0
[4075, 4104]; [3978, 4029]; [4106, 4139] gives -0.7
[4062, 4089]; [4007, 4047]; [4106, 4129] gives 0.6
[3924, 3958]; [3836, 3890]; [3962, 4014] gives 7.4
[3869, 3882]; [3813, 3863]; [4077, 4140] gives 0.5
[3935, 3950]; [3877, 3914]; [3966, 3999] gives 3.6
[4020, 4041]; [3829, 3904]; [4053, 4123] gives -3.9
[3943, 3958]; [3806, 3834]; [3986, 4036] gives 3.2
